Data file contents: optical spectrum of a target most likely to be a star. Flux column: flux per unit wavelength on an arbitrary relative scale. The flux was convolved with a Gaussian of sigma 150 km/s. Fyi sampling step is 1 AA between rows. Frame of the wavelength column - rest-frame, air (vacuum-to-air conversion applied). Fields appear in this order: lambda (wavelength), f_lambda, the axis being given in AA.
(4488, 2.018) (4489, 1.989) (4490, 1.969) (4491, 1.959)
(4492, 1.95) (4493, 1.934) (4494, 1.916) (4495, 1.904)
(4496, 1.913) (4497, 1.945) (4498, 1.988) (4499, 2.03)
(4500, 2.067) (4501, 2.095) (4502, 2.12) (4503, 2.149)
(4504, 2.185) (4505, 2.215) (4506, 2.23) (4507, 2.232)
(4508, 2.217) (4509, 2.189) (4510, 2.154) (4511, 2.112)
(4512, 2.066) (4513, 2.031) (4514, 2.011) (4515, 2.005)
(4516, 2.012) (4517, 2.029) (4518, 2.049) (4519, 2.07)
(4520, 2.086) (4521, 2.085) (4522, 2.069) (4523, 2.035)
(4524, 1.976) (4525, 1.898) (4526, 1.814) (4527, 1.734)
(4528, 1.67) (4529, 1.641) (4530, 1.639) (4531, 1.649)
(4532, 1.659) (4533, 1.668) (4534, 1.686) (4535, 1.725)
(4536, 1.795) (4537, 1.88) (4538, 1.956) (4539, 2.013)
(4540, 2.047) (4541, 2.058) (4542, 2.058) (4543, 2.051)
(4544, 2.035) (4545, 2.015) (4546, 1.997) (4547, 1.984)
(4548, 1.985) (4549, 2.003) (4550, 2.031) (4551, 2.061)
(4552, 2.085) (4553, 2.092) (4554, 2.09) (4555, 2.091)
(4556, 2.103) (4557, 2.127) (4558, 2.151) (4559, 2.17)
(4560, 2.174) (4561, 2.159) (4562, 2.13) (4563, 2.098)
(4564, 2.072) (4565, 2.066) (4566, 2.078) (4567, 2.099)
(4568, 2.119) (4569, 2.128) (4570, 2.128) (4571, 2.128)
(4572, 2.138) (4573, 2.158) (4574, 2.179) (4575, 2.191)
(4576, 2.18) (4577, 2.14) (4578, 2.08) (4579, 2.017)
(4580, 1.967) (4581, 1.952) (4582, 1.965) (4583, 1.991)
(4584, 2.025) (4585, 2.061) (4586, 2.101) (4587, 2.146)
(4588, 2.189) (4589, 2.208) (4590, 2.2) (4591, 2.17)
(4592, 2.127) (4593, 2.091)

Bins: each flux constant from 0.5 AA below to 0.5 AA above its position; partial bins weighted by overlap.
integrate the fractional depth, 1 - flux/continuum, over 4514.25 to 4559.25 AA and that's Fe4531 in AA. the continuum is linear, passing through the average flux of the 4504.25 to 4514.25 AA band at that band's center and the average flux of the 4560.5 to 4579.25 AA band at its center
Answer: 3.8 AA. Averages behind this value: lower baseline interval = 2.15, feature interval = 1.96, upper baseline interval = 2.12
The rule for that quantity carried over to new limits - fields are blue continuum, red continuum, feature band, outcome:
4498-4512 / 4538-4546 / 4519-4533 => 1.6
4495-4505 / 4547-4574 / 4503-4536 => 1.7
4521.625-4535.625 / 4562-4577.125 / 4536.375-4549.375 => -0.7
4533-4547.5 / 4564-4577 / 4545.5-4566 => -0.5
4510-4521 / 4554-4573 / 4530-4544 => 1.5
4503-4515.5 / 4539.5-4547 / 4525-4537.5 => 2.1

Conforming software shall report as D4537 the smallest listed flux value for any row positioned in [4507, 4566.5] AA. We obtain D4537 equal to 1.639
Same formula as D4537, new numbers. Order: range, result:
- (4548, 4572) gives 1.985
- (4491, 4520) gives 1.904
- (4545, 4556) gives 1.984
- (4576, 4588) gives 1.952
